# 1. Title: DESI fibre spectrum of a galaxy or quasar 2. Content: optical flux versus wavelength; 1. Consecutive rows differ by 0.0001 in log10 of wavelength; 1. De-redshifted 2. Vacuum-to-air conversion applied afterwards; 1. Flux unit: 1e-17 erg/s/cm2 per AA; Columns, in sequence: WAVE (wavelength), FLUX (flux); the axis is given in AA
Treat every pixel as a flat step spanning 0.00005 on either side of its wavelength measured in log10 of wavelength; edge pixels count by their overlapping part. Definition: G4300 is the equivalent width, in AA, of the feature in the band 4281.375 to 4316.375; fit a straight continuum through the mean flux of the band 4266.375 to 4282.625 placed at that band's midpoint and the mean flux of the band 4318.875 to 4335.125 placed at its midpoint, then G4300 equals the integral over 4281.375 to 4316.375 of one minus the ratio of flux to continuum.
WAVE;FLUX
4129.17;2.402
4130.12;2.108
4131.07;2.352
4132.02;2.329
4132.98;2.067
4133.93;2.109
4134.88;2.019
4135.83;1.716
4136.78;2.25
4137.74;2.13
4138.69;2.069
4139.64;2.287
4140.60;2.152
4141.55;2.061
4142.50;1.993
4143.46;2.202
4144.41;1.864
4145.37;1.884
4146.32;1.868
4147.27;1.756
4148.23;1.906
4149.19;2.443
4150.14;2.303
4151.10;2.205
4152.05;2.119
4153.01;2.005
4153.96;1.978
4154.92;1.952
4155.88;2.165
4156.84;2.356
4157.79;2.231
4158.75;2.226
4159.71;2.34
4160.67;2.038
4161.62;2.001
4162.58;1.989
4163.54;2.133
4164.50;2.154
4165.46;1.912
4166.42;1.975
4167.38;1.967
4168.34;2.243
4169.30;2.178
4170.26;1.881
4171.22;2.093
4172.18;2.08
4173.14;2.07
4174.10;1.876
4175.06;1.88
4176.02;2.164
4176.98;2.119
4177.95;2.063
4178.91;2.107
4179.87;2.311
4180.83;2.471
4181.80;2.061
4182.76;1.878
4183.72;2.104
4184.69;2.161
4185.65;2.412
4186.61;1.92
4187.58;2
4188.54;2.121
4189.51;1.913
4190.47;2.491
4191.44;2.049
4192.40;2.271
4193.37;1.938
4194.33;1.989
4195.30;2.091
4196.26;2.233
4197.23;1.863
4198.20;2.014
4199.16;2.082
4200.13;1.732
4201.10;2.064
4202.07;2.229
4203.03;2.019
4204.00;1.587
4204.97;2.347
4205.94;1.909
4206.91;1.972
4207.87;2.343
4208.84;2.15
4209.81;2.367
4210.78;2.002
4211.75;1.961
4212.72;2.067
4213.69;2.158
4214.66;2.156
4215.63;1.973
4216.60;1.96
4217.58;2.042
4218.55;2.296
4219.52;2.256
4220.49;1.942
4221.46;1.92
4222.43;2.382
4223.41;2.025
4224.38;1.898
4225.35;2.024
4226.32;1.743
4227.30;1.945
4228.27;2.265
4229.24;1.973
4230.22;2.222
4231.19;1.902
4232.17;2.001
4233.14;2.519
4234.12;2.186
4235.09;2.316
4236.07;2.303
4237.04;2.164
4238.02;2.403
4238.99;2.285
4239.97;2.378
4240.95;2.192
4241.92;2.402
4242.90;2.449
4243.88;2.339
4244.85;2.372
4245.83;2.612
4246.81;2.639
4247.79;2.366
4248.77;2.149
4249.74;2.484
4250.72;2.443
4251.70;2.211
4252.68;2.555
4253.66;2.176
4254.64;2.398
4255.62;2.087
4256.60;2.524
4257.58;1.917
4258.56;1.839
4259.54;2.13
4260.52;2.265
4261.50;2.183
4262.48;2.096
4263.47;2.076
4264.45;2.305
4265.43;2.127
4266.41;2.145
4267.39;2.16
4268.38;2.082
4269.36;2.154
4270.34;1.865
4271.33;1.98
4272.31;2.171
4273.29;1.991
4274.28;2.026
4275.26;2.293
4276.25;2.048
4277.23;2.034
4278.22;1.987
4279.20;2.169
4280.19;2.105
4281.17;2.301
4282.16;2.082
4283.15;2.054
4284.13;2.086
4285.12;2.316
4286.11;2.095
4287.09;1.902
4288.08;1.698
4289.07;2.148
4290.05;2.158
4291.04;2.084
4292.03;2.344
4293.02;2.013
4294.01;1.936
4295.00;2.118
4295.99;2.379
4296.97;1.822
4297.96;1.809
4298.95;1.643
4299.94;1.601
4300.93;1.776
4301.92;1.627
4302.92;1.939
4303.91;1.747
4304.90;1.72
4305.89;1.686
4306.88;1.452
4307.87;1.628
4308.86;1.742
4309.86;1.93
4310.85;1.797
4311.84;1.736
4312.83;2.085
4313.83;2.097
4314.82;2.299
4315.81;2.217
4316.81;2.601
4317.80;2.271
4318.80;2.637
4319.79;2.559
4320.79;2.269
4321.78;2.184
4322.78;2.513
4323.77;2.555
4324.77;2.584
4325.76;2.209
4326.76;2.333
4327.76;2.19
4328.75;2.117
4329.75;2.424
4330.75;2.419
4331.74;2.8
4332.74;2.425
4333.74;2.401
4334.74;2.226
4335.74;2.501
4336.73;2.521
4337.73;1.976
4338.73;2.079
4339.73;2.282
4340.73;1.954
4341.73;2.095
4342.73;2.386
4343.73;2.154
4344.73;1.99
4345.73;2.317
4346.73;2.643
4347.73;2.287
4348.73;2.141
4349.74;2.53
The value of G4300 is 4.5 AA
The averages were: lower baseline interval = 2.09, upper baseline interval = 2.4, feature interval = 1.94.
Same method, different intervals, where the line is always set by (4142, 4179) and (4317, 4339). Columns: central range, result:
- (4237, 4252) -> -1.0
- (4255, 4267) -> 0.6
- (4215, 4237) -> 0.9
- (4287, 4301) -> 2.1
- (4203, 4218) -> 0.7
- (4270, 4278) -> 0.8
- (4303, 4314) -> 2.6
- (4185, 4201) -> 0.4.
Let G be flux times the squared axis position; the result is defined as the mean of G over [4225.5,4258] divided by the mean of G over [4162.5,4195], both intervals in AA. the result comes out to 1.12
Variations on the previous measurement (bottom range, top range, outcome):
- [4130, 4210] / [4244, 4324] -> 1.07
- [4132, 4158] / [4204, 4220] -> 1.05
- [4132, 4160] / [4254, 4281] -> 1.07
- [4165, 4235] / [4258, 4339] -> 1.06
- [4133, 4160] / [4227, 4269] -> 1.13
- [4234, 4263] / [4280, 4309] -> 0.86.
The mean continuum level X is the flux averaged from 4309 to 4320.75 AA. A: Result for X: 2.19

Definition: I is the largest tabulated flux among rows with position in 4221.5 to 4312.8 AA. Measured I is 2.639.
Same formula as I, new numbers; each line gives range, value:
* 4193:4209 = 2.347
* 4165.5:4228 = 2.491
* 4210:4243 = 2.519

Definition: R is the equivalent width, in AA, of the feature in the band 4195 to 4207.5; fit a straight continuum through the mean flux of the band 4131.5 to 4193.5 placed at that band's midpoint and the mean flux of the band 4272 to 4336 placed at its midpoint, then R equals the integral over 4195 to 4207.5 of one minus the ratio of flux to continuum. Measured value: 0.50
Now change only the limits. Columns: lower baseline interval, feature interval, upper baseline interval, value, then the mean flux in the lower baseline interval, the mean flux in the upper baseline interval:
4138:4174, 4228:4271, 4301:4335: -2.4 AA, 2.08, 2.15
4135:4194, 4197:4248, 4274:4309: -2.9 AA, 2.09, 1.96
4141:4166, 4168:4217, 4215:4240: 0.5 AA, 2.08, 2.12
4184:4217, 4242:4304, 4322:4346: 2.1 AA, 2.08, 2.31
